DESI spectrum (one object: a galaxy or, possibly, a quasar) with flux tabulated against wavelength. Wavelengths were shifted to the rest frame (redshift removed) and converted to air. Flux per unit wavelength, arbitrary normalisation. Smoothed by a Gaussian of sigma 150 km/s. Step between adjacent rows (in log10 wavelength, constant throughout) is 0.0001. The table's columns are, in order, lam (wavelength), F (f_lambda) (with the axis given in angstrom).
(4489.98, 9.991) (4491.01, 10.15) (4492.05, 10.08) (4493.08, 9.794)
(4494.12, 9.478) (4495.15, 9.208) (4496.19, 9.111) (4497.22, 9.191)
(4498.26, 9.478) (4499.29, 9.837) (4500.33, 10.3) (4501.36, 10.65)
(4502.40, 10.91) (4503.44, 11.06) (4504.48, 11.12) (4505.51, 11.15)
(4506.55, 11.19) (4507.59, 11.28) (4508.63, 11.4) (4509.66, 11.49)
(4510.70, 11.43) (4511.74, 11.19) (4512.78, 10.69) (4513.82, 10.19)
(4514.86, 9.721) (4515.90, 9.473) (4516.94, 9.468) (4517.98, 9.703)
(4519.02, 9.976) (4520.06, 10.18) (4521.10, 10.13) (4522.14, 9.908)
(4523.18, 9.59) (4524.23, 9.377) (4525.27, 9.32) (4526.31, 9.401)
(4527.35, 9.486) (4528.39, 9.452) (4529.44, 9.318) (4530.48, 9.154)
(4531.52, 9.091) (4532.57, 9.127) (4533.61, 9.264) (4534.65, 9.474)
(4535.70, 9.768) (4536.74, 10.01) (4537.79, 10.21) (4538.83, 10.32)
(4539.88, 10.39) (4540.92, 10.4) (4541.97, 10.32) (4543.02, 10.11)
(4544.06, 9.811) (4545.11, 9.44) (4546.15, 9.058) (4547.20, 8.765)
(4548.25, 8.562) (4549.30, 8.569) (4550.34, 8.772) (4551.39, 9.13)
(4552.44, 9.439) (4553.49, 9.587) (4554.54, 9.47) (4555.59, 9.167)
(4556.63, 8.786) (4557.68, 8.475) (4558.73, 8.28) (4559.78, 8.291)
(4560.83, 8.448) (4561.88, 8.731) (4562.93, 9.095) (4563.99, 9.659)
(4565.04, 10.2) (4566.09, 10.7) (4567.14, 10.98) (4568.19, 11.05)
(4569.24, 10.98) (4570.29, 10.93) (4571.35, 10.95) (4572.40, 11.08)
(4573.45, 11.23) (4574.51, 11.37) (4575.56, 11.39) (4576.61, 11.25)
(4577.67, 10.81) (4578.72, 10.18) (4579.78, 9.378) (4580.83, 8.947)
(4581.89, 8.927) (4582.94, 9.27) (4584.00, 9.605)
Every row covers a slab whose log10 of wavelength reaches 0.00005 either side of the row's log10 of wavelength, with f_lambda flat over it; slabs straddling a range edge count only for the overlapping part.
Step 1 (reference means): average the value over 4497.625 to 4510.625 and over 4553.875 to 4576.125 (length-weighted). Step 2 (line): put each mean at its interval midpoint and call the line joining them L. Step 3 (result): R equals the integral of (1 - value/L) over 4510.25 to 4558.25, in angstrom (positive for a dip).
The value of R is 3.6 angstrom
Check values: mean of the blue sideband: 10.8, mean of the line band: 9.62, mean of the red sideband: 9.97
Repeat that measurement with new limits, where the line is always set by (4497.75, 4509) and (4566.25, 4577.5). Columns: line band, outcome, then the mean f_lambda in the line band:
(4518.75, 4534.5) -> 2.0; 9.51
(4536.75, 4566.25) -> 4.4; 9.36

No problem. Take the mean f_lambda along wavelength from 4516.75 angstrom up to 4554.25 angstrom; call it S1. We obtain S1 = 9.56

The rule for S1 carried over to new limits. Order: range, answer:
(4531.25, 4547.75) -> 9.73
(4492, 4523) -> 10.3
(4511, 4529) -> 9.85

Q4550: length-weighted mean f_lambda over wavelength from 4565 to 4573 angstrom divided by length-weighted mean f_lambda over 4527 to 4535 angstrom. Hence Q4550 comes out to 1.17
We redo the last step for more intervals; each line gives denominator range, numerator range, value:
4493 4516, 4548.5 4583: 0.94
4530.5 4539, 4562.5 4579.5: 1.12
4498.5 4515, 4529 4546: 0.90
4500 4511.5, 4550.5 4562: 0.80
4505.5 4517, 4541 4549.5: 0.87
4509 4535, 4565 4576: 1.12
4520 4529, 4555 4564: 0.91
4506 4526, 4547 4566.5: 0.88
